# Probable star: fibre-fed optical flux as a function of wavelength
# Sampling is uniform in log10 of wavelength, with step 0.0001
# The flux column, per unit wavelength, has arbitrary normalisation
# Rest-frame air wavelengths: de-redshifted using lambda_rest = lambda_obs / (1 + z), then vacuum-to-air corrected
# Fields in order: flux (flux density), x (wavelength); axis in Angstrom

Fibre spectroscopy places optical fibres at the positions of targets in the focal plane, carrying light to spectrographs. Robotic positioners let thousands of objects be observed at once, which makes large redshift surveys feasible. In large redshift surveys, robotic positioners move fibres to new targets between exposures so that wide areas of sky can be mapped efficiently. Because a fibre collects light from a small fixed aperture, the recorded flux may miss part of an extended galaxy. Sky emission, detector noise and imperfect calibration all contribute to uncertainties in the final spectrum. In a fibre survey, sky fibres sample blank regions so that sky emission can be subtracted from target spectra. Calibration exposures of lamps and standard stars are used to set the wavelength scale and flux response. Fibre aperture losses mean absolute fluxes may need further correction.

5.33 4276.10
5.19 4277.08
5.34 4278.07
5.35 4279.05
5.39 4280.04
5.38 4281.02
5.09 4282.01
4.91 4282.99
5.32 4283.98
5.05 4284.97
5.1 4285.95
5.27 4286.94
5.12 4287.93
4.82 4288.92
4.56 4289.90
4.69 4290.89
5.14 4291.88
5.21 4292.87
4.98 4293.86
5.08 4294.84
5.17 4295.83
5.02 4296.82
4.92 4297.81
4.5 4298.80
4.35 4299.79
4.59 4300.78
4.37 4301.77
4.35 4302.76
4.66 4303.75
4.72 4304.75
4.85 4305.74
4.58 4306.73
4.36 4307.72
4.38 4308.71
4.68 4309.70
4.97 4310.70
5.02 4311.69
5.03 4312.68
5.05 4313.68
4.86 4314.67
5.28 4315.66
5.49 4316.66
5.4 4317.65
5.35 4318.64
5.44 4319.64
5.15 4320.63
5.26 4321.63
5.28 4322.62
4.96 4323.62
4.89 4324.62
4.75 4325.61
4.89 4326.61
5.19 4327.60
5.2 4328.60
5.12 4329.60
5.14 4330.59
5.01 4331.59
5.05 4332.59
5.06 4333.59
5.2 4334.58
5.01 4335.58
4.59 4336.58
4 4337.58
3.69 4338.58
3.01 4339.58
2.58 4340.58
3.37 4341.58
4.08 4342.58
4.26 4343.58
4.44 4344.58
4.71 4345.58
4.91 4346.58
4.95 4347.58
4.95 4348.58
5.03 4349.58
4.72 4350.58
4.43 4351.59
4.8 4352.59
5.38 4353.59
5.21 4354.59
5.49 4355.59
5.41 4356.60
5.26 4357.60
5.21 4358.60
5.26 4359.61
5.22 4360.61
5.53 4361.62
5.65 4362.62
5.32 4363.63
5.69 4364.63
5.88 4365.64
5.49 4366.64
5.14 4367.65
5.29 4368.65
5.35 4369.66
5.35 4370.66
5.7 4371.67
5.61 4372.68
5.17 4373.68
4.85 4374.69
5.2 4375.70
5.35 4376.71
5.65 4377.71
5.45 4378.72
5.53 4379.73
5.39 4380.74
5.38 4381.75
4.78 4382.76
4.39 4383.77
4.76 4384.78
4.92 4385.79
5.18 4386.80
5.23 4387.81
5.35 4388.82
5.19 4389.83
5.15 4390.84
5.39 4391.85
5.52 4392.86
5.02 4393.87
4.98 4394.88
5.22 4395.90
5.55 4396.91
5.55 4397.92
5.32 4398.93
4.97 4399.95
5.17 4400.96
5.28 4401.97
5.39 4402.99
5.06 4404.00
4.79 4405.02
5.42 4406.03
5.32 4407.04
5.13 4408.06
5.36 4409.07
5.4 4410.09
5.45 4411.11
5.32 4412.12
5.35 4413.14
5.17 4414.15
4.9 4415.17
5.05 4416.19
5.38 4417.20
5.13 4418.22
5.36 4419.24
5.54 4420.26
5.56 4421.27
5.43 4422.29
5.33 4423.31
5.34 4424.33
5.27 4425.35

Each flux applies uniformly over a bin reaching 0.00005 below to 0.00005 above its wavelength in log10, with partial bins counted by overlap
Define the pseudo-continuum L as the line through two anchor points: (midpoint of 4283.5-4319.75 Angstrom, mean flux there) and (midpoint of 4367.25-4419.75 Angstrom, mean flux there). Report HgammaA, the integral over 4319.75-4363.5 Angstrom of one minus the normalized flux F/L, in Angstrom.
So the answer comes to 1.9 Angstrom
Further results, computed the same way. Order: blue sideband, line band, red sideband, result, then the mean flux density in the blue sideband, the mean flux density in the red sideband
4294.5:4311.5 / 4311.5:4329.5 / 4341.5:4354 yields -1.8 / 4.68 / 4.66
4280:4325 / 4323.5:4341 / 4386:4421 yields 1.4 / 4.95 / 5.25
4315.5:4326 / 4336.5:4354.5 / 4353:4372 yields 3.3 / 5.21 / 5.41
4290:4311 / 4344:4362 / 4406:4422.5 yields -0.2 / 4.73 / 5.31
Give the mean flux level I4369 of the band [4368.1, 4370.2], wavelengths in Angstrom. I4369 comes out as 5.34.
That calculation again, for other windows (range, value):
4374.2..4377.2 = 5.13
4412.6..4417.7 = 5.17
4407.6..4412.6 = 5.34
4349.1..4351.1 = 4.86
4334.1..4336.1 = 5.09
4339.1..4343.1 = 3.27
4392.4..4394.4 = 5.27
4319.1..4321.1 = 5.3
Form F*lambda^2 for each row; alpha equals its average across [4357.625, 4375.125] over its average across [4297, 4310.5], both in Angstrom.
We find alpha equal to 1.2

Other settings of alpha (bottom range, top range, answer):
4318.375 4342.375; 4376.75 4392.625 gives 1.13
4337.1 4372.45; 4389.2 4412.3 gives 1.10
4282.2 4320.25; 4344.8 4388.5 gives 1.09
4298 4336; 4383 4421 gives 1.10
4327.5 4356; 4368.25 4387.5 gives 1.15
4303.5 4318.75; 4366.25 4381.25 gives 1.12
